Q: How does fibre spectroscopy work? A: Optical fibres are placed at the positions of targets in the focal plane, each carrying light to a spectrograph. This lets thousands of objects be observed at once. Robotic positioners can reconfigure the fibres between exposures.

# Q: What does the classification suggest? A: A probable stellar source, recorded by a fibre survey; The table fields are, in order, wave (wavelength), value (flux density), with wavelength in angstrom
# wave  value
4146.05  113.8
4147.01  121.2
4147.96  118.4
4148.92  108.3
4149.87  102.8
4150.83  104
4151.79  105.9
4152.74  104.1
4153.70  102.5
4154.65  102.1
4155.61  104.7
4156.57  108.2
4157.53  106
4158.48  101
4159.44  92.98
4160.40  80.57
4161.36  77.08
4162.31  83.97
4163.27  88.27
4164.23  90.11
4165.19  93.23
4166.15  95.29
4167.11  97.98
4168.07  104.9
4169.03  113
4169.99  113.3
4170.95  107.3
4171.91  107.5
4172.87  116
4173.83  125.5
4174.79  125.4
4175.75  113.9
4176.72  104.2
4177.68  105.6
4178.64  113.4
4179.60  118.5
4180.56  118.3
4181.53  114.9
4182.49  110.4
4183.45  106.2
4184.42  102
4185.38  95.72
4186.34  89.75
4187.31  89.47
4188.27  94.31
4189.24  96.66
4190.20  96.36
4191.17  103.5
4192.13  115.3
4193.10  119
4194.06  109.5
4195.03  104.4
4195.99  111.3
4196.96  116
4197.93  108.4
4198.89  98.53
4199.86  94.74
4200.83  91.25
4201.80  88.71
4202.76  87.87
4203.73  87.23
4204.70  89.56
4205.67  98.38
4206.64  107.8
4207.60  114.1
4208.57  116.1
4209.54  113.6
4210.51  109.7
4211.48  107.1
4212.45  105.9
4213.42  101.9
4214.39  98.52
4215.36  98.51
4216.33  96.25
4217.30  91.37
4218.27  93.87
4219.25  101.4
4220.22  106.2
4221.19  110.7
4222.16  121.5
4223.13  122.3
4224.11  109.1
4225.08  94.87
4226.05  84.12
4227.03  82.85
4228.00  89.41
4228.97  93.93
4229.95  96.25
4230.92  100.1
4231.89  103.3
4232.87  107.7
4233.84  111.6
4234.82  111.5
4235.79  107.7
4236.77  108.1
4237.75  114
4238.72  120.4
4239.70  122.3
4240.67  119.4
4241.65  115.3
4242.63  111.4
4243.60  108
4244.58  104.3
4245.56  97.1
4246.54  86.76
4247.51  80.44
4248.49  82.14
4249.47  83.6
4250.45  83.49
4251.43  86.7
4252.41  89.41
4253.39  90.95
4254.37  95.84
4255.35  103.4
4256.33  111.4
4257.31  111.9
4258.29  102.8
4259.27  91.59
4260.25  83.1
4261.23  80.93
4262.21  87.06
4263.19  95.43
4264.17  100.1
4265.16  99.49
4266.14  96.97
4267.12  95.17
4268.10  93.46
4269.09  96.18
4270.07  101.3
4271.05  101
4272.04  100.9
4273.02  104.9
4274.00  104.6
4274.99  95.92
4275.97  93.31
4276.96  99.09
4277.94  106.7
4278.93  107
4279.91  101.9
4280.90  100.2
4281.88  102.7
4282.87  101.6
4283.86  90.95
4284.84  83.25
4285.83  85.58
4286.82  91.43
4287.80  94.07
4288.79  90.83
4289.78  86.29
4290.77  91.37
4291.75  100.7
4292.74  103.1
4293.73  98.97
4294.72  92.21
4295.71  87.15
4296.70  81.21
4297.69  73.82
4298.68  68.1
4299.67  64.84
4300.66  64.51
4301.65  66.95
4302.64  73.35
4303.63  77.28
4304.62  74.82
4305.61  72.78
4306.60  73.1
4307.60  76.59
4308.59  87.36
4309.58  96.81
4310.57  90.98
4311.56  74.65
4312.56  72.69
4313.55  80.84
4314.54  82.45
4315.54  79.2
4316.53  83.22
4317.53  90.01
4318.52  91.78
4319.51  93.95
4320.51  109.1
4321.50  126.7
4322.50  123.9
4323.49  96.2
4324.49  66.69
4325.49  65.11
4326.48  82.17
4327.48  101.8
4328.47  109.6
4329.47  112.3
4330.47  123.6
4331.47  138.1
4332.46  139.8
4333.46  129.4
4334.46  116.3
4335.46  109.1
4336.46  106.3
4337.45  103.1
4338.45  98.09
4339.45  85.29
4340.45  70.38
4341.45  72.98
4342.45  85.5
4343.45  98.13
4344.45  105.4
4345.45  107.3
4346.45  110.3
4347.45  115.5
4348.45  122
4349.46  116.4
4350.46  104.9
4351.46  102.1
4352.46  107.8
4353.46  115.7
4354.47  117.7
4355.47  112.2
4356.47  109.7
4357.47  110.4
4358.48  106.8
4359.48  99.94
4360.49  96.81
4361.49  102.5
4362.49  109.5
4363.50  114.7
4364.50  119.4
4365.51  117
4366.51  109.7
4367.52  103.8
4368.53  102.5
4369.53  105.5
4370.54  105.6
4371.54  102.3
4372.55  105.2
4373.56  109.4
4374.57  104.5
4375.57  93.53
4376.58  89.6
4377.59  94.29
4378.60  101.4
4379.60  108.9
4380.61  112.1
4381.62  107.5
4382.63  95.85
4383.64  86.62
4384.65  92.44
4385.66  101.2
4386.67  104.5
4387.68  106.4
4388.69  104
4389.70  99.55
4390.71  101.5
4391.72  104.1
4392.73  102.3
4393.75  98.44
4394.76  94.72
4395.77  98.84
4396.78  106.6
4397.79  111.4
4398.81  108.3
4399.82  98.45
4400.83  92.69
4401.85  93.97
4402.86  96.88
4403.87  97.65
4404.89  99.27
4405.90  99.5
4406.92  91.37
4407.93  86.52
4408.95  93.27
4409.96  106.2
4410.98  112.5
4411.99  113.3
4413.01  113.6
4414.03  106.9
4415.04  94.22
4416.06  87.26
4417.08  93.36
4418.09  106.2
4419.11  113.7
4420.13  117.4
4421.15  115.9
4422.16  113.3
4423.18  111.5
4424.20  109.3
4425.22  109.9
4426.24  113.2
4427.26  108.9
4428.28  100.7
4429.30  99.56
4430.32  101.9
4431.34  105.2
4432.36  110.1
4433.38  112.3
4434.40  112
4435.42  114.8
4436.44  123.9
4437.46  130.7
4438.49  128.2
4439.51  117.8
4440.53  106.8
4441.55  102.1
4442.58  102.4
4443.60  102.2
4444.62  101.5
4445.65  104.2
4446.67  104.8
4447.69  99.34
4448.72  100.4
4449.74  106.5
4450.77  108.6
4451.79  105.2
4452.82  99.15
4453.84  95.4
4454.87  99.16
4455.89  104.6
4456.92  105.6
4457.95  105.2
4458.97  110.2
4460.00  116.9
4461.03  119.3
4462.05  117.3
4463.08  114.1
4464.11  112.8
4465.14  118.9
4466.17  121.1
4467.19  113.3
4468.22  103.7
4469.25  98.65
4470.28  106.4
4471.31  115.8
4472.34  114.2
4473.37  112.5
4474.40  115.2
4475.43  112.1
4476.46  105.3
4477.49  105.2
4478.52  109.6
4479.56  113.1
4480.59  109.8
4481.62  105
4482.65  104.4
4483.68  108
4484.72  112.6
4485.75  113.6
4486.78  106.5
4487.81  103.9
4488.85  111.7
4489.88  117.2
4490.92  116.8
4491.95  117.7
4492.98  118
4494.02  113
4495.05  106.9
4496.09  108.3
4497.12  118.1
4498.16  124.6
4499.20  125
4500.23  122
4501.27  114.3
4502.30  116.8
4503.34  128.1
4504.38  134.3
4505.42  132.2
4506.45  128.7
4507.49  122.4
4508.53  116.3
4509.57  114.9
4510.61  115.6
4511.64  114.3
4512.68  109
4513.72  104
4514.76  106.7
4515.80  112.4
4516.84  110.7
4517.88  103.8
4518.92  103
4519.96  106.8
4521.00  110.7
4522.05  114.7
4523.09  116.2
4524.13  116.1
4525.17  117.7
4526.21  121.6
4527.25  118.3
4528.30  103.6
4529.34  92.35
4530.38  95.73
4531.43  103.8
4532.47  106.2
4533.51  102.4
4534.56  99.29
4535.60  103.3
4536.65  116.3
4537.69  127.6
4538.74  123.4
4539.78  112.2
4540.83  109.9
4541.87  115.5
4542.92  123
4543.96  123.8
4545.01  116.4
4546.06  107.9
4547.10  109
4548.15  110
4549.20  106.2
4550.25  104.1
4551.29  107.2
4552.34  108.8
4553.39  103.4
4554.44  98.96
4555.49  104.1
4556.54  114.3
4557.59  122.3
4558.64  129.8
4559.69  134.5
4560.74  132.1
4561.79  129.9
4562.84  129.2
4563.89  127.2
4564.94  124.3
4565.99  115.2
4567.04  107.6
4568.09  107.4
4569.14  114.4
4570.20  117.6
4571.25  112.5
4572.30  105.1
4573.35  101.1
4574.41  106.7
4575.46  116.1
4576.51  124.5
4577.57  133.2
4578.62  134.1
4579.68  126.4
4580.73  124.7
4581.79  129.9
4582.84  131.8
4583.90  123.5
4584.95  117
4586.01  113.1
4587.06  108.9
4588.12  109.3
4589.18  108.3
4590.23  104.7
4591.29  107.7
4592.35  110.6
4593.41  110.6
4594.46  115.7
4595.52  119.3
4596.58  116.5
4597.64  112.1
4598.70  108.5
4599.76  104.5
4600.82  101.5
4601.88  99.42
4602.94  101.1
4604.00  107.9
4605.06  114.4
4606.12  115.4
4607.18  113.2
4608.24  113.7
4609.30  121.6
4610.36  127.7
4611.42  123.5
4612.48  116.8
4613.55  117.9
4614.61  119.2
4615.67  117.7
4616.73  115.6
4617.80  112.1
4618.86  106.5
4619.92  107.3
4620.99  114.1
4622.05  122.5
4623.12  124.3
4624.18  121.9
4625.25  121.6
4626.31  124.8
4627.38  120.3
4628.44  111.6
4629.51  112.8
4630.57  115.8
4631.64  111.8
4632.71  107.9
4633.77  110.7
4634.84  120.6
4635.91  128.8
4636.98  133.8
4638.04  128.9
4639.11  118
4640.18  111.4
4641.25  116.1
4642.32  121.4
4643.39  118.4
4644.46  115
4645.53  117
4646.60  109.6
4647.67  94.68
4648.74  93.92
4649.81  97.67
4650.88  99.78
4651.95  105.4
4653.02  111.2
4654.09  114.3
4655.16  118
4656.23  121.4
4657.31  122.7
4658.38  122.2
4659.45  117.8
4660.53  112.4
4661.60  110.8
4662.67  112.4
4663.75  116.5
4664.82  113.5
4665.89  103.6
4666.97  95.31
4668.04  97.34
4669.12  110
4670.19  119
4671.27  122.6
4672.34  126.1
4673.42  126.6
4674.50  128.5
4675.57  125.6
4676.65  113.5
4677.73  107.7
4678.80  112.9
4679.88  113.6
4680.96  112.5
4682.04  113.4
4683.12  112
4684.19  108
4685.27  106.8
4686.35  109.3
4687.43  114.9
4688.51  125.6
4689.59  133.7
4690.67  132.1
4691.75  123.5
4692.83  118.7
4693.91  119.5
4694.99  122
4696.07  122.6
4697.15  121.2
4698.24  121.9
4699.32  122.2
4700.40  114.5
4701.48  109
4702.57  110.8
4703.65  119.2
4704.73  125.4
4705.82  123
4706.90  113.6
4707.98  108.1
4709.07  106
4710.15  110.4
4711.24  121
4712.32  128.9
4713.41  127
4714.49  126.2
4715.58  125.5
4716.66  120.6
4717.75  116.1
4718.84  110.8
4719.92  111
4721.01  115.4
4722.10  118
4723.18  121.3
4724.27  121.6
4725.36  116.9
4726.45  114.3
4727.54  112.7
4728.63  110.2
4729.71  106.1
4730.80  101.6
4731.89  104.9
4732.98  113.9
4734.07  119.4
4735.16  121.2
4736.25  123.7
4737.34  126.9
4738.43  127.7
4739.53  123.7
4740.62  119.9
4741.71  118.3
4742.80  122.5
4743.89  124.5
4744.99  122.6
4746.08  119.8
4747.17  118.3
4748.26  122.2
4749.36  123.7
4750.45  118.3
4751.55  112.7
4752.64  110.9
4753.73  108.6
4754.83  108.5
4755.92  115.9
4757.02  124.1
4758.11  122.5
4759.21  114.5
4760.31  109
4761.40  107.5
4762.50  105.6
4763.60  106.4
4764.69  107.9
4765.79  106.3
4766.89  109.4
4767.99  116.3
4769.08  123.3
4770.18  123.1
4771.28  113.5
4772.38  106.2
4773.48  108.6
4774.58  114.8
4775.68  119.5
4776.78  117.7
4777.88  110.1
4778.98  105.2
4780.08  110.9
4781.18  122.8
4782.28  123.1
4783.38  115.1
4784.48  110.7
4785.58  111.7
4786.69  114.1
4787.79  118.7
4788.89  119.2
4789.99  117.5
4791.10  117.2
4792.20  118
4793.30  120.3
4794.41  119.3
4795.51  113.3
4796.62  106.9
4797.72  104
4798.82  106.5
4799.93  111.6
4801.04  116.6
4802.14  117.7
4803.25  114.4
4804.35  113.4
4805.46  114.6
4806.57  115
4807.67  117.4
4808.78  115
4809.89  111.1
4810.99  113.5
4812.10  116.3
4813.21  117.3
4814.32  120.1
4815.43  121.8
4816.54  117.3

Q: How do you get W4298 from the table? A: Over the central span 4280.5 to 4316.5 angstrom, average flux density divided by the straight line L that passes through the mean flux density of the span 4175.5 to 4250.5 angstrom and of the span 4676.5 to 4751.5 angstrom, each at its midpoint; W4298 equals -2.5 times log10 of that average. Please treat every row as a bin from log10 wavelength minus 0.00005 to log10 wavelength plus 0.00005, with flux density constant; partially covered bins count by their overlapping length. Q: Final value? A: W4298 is 0.25 mag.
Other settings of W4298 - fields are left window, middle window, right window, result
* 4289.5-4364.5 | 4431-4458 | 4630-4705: -0.05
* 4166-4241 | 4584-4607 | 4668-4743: 0.05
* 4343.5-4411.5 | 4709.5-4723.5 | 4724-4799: -0.05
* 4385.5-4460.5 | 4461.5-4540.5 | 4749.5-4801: -0.06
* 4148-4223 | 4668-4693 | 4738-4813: -0.04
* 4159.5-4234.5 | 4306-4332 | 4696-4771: 0.14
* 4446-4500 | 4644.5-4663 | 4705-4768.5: 0.03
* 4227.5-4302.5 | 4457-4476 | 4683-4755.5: -0.07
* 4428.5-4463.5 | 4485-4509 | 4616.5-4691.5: -0.08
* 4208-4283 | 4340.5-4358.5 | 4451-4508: 0.00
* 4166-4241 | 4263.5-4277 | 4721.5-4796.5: 0.08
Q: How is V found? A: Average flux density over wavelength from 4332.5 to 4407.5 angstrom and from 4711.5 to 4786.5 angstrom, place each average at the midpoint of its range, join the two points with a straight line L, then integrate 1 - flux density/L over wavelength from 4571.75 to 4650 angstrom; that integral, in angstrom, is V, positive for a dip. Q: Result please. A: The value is -2.6 angstrom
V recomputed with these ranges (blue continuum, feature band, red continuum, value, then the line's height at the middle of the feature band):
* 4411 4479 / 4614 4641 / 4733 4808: -1.2 angstrom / 113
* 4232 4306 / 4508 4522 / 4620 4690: -0.3 angstrom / 108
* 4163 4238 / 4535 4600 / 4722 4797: -2.4 angstrom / 112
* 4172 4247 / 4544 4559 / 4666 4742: 0.4 angstrom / 113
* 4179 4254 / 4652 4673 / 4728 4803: -0.2 angstrom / 113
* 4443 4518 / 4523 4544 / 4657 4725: 0.3 angstrom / 113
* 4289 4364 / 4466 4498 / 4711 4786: -2.3 angstrom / 104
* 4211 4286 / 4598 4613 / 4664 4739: 0.1 angstrom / 113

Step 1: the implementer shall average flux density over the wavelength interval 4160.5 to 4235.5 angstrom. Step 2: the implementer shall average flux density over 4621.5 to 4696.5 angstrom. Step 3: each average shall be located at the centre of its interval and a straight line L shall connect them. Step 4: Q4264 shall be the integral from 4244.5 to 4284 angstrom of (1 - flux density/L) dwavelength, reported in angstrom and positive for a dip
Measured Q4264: 3.27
